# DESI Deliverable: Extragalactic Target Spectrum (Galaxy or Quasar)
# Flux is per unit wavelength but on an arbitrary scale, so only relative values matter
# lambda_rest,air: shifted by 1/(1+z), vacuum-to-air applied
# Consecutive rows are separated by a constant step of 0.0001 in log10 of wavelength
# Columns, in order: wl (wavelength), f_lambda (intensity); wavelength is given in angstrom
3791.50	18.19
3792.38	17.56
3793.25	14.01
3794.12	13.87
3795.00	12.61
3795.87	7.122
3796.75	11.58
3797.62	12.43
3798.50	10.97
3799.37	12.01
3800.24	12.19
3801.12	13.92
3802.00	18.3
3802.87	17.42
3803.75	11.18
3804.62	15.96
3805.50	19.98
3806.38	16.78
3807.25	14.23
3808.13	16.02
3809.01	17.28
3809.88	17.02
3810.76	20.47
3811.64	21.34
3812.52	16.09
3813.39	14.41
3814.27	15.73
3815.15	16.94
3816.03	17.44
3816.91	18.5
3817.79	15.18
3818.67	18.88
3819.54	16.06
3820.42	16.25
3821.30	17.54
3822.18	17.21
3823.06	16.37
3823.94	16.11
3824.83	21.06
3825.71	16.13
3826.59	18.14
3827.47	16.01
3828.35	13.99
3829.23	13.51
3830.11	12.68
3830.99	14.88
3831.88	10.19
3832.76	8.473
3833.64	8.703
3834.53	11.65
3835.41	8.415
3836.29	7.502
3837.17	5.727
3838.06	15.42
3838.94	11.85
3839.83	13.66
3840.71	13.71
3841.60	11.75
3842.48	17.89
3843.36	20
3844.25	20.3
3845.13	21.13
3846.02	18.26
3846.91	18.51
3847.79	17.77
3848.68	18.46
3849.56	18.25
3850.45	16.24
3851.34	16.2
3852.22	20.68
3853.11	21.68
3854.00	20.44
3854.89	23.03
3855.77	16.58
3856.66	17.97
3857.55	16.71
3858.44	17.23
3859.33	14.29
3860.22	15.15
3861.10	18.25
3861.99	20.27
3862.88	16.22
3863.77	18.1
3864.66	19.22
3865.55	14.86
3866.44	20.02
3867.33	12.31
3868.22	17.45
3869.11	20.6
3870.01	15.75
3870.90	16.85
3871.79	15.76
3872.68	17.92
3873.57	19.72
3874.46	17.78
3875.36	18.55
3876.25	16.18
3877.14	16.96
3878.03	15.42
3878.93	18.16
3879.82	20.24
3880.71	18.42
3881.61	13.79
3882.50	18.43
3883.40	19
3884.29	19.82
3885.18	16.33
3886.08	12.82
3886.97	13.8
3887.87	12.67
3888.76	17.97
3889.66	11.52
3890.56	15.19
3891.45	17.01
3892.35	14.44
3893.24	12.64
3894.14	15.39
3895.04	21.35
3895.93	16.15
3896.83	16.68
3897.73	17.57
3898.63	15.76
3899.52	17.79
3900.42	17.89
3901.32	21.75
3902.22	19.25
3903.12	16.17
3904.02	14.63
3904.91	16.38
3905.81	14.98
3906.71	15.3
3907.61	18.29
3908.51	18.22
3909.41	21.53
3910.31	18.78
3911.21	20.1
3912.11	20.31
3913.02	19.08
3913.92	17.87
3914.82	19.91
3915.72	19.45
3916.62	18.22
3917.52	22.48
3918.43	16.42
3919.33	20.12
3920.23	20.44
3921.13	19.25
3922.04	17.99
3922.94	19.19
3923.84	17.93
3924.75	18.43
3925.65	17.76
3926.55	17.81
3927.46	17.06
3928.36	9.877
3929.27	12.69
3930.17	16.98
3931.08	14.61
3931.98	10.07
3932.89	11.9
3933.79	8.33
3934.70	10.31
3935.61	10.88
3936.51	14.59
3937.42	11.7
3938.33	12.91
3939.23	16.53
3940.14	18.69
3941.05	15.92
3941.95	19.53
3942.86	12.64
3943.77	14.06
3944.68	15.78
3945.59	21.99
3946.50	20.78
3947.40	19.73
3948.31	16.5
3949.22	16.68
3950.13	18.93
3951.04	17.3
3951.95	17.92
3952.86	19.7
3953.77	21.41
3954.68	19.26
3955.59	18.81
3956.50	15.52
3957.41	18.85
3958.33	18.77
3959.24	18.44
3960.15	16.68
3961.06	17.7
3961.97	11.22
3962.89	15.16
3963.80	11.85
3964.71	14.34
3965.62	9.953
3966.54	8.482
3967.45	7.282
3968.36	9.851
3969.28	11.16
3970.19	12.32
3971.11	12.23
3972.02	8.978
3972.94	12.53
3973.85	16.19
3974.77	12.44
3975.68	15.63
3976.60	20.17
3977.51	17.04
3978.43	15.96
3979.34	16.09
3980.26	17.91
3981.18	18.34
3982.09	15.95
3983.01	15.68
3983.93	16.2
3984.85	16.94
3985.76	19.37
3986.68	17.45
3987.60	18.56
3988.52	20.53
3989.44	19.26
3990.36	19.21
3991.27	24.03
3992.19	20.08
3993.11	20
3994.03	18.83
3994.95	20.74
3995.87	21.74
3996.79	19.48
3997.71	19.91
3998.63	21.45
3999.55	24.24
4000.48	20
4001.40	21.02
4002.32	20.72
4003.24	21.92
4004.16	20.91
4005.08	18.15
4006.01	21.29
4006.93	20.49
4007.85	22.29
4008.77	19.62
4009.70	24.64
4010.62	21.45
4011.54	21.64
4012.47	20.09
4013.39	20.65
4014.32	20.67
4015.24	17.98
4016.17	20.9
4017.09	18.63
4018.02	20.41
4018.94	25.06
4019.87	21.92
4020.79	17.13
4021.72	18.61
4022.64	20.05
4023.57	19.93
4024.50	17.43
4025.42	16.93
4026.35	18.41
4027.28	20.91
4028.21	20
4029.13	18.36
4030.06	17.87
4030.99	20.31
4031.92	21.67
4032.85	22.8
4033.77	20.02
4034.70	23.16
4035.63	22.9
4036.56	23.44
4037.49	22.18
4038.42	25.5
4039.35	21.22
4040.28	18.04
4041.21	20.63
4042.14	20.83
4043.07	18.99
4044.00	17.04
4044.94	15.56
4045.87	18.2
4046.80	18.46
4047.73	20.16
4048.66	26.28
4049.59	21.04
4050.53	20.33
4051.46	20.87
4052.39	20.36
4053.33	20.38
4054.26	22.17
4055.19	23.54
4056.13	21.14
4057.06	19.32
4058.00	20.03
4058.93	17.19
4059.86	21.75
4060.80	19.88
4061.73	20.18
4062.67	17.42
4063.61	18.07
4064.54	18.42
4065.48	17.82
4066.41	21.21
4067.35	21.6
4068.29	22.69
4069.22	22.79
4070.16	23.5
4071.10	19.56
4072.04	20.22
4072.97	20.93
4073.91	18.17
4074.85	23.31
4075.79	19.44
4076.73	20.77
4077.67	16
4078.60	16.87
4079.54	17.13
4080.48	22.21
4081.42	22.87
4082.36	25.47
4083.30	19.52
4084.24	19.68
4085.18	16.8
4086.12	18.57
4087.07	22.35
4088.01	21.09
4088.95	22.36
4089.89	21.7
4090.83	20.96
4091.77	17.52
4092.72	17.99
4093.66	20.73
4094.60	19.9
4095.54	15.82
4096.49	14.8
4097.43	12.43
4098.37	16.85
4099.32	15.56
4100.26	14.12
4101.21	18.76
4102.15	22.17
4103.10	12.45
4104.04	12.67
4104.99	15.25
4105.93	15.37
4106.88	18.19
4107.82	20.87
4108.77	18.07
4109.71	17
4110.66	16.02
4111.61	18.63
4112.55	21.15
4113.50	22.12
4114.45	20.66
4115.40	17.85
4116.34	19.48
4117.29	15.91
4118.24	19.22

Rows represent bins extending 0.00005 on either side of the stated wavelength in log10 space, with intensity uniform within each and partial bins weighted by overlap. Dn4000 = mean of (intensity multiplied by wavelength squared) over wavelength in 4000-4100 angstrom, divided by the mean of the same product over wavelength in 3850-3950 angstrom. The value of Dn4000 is 1.28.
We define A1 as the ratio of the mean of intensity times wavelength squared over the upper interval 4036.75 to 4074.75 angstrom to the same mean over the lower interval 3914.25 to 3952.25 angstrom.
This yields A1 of 1.3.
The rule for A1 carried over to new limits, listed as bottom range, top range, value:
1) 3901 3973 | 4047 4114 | 1.29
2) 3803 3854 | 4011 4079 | 1.42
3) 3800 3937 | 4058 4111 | 1.28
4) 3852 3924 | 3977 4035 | 1.20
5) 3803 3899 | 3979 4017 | 1.31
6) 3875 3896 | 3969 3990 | 1.03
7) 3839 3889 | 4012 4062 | 1.28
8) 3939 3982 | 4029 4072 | 1.36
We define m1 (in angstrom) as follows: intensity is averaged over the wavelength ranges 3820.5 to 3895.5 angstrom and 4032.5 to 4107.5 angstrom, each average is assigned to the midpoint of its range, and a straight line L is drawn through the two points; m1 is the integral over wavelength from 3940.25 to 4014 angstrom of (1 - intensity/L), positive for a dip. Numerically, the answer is 2.09 angstrom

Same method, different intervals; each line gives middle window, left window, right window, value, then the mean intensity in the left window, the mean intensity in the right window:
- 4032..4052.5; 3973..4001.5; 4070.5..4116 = -2.4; 18.6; 18.7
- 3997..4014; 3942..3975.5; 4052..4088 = -3.6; 15.4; 20.3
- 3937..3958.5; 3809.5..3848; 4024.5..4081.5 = 0.6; 15.4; 20.3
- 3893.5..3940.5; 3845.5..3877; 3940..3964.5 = 2.0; 17.8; 17.4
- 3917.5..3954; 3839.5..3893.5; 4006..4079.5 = 4.1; 17.2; 20.3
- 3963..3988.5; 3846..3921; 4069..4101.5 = 5.3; 17.6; 19.3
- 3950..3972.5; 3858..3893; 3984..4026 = 5.0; 16.8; 20.2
